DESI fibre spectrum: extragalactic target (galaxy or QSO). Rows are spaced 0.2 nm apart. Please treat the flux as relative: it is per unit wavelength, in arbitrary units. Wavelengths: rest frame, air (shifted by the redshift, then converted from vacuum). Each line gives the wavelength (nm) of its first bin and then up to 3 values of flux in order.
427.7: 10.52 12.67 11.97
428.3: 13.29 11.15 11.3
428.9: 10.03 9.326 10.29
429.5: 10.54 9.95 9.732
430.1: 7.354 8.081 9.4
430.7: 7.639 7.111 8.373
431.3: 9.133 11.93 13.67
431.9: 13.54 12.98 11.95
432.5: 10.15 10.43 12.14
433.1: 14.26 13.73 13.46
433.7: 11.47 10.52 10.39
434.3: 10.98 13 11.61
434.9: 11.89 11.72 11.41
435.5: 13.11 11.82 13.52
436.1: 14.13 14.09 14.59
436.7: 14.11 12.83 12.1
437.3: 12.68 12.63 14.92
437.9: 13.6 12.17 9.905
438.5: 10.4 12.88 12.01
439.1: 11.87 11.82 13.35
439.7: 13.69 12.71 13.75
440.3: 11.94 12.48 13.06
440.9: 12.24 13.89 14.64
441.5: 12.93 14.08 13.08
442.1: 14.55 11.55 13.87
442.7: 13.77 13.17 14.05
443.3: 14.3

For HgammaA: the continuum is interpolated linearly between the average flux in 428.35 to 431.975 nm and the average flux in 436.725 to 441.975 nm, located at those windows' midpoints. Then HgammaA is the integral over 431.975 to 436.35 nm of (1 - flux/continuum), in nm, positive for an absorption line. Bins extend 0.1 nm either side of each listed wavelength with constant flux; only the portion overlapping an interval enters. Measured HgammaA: -0.40 nm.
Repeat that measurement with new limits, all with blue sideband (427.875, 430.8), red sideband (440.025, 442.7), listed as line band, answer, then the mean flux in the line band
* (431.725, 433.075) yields -0.15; 12.1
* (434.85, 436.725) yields -0.19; 13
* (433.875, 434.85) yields 0.00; 11.4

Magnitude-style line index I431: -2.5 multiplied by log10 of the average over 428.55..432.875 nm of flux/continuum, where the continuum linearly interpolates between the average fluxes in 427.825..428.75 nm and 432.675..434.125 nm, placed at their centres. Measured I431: 0.192 mag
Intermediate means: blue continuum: 12.1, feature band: 10.2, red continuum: 12.2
